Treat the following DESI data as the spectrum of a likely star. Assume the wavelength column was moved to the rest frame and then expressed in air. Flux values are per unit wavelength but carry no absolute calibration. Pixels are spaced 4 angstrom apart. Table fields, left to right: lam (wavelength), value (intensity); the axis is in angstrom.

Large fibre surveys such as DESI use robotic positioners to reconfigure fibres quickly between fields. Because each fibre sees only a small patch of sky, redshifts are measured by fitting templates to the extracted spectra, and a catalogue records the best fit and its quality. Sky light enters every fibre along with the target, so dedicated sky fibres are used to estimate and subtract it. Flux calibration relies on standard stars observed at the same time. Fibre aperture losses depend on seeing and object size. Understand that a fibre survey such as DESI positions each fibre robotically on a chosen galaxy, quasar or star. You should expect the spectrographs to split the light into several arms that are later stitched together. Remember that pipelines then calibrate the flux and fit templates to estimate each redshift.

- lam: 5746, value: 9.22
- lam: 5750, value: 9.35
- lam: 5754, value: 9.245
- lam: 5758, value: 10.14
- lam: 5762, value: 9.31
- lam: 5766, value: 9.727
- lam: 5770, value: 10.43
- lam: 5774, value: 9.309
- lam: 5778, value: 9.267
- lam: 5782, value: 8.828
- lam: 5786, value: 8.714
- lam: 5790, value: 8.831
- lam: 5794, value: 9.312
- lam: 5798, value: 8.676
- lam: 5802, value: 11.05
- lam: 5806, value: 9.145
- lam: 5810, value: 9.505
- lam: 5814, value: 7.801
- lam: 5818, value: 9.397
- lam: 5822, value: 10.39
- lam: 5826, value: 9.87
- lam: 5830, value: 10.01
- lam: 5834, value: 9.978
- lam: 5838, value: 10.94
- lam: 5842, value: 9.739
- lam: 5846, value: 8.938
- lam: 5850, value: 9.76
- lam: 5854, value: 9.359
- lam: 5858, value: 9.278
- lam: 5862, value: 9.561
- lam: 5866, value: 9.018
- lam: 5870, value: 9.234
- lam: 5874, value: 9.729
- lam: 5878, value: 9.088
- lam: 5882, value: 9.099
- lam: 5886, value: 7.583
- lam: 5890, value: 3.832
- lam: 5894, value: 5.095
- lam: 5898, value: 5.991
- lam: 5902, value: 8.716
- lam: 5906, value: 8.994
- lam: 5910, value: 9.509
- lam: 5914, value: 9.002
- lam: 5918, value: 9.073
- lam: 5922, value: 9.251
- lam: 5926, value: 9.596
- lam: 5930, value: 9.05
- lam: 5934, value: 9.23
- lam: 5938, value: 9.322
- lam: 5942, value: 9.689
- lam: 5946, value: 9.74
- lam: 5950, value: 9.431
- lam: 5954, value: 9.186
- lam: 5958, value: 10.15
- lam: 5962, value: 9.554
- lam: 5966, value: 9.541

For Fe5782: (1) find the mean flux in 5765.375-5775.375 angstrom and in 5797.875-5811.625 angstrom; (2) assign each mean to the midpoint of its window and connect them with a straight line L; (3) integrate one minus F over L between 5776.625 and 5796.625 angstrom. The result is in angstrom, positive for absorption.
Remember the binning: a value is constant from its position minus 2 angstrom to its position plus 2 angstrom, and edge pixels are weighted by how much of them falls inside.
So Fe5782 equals 1.7 angstrom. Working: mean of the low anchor 9.87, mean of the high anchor 9.72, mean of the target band 8.97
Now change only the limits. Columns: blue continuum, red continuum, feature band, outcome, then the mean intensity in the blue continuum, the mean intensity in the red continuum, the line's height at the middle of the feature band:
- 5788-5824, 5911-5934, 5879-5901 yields 6.4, 9.35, 9.21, 9.25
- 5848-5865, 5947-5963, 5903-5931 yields 1.0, 9.46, 9.59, 9.54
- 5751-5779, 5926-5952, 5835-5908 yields 7.2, 9.64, 9.42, 9.51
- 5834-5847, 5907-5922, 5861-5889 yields 2.2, 9.96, 9.19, 9.6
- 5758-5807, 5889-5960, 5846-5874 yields -1.1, 9.42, 8.67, 9.01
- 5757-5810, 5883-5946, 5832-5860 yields -2.5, 9.43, 8.32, 8.9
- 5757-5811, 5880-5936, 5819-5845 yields -3.3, 9.43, 8.14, 8.93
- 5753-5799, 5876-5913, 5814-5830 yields -1.8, 9.33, 7.58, 8.65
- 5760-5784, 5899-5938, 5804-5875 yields -1.8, 9.48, 9.09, 9.3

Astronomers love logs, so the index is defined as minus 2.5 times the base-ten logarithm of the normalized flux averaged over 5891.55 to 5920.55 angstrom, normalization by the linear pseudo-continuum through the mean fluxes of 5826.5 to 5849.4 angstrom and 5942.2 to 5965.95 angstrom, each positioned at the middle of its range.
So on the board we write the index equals 0.211 mag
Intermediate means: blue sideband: 9.91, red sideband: 9.61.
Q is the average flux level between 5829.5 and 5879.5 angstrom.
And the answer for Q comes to 9.58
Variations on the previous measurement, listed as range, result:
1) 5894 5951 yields 8.9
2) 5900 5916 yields 9.06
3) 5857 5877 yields 9.35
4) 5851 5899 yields 8.15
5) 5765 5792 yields 9.29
